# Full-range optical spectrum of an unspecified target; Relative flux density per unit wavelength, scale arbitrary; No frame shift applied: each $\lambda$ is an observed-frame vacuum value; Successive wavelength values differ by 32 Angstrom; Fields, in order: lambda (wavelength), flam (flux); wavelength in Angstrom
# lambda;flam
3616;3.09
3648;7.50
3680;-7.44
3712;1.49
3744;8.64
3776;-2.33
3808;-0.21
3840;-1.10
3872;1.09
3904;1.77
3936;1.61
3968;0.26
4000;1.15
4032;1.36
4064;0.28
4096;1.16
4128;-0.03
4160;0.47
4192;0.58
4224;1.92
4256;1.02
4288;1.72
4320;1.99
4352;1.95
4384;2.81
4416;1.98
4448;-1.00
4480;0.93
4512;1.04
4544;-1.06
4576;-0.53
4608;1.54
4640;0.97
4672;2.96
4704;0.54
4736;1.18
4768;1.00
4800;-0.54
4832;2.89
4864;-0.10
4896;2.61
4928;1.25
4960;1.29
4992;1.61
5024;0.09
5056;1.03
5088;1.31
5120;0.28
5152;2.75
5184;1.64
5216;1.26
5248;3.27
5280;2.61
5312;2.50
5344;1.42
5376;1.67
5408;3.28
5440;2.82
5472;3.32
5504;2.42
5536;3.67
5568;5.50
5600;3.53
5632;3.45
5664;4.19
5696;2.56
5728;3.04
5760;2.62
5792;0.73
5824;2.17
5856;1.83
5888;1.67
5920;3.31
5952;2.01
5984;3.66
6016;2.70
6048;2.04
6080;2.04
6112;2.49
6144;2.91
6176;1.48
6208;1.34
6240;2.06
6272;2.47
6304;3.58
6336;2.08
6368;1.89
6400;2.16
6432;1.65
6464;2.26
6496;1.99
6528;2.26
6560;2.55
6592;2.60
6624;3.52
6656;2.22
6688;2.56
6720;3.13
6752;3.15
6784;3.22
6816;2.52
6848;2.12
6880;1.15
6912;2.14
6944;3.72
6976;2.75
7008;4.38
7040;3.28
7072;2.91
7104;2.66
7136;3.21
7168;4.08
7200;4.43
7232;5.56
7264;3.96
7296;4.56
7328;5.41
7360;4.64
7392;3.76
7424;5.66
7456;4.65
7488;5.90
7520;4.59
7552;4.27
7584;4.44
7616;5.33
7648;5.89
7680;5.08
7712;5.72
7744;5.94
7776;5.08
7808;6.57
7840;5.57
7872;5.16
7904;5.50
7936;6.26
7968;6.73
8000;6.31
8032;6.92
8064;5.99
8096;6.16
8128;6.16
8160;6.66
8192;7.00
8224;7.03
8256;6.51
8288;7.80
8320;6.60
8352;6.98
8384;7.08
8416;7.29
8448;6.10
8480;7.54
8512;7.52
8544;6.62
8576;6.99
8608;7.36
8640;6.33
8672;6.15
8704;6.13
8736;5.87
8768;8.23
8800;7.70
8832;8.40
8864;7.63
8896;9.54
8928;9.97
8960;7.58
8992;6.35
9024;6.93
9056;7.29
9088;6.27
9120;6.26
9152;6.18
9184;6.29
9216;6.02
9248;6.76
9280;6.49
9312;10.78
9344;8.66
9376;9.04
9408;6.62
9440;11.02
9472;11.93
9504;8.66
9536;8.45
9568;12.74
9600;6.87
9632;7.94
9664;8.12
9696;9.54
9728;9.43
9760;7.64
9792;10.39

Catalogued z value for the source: 0.79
